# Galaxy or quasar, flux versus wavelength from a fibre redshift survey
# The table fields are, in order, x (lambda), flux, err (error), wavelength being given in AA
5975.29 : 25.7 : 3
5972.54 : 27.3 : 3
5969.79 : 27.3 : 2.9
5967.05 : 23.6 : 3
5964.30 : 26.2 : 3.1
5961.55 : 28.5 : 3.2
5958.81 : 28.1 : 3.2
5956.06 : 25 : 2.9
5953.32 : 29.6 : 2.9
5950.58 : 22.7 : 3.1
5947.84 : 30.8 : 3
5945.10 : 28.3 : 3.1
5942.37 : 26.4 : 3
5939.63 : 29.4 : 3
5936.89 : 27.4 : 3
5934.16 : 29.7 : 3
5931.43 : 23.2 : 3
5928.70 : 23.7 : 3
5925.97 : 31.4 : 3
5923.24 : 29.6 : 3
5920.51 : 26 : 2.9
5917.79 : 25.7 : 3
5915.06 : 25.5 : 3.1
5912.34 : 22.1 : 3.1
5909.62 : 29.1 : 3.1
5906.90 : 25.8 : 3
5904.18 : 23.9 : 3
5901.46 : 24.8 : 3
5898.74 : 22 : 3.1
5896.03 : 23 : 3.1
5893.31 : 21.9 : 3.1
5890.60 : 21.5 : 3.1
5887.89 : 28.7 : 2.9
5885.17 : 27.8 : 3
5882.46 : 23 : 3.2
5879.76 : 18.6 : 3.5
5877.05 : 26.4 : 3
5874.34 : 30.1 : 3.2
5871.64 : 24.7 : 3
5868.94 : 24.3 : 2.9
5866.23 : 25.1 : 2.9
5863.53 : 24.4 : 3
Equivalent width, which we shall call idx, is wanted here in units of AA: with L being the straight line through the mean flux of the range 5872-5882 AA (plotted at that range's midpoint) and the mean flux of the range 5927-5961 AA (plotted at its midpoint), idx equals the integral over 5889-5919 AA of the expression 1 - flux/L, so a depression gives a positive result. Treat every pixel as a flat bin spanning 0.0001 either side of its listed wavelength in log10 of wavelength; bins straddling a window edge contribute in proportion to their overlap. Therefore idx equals 1.88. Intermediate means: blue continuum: 24.8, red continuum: 27.1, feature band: 24.2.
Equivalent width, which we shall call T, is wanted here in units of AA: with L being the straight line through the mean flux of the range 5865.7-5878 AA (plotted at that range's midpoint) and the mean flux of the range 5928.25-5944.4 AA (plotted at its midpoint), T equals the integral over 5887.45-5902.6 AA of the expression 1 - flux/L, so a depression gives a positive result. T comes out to 1.78 AA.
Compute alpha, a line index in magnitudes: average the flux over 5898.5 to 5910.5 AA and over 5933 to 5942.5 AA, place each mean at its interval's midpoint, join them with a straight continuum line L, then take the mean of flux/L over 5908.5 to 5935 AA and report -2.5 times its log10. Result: 0.01 mag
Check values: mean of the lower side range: 25.2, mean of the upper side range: 28.4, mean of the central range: 26.5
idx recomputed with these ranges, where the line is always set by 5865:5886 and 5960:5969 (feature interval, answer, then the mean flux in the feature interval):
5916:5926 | -0.8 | 27.6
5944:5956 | -0.7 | 27.5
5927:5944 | -0.6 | 26.8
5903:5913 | 0.0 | 25.5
